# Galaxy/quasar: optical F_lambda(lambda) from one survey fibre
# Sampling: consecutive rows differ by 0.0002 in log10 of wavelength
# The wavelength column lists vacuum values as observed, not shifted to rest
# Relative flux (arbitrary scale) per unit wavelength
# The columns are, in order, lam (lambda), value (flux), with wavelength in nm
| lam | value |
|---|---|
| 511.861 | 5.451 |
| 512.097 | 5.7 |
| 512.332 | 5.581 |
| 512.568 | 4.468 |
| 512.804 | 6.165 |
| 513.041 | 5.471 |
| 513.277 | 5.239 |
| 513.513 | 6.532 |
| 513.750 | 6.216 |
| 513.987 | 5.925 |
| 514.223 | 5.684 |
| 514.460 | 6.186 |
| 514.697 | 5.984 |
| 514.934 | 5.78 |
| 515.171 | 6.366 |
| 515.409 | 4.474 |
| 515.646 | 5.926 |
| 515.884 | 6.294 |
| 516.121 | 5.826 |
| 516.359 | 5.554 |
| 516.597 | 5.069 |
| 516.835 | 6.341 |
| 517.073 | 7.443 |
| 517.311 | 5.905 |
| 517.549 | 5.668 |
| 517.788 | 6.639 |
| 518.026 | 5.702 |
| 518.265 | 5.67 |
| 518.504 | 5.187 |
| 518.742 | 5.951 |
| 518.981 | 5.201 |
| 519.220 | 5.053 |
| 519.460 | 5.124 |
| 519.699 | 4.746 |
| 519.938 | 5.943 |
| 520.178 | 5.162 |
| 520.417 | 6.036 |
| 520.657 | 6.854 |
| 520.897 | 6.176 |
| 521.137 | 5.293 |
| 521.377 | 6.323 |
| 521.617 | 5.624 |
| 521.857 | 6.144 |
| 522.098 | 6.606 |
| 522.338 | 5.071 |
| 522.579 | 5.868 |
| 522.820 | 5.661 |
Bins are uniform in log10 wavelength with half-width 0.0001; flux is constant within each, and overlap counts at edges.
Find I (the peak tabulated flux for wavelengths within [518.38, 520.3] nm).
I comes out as 5.951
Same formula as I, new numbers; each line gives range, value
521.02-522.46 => 6.606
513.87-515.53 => 6.366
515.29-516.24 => 6.294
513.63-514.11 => 6.216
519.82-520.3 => 5.943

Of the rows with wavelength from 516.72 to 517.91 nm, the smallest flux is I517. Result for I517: 5.668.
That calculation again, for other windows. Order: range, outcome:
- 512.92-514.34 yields 5.239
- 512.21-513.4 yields 4.468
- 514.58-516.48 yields 4.474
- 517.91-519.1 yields 5.187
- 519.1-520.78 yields 4.746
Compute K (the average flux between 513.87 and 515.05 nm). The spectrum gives 5.92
